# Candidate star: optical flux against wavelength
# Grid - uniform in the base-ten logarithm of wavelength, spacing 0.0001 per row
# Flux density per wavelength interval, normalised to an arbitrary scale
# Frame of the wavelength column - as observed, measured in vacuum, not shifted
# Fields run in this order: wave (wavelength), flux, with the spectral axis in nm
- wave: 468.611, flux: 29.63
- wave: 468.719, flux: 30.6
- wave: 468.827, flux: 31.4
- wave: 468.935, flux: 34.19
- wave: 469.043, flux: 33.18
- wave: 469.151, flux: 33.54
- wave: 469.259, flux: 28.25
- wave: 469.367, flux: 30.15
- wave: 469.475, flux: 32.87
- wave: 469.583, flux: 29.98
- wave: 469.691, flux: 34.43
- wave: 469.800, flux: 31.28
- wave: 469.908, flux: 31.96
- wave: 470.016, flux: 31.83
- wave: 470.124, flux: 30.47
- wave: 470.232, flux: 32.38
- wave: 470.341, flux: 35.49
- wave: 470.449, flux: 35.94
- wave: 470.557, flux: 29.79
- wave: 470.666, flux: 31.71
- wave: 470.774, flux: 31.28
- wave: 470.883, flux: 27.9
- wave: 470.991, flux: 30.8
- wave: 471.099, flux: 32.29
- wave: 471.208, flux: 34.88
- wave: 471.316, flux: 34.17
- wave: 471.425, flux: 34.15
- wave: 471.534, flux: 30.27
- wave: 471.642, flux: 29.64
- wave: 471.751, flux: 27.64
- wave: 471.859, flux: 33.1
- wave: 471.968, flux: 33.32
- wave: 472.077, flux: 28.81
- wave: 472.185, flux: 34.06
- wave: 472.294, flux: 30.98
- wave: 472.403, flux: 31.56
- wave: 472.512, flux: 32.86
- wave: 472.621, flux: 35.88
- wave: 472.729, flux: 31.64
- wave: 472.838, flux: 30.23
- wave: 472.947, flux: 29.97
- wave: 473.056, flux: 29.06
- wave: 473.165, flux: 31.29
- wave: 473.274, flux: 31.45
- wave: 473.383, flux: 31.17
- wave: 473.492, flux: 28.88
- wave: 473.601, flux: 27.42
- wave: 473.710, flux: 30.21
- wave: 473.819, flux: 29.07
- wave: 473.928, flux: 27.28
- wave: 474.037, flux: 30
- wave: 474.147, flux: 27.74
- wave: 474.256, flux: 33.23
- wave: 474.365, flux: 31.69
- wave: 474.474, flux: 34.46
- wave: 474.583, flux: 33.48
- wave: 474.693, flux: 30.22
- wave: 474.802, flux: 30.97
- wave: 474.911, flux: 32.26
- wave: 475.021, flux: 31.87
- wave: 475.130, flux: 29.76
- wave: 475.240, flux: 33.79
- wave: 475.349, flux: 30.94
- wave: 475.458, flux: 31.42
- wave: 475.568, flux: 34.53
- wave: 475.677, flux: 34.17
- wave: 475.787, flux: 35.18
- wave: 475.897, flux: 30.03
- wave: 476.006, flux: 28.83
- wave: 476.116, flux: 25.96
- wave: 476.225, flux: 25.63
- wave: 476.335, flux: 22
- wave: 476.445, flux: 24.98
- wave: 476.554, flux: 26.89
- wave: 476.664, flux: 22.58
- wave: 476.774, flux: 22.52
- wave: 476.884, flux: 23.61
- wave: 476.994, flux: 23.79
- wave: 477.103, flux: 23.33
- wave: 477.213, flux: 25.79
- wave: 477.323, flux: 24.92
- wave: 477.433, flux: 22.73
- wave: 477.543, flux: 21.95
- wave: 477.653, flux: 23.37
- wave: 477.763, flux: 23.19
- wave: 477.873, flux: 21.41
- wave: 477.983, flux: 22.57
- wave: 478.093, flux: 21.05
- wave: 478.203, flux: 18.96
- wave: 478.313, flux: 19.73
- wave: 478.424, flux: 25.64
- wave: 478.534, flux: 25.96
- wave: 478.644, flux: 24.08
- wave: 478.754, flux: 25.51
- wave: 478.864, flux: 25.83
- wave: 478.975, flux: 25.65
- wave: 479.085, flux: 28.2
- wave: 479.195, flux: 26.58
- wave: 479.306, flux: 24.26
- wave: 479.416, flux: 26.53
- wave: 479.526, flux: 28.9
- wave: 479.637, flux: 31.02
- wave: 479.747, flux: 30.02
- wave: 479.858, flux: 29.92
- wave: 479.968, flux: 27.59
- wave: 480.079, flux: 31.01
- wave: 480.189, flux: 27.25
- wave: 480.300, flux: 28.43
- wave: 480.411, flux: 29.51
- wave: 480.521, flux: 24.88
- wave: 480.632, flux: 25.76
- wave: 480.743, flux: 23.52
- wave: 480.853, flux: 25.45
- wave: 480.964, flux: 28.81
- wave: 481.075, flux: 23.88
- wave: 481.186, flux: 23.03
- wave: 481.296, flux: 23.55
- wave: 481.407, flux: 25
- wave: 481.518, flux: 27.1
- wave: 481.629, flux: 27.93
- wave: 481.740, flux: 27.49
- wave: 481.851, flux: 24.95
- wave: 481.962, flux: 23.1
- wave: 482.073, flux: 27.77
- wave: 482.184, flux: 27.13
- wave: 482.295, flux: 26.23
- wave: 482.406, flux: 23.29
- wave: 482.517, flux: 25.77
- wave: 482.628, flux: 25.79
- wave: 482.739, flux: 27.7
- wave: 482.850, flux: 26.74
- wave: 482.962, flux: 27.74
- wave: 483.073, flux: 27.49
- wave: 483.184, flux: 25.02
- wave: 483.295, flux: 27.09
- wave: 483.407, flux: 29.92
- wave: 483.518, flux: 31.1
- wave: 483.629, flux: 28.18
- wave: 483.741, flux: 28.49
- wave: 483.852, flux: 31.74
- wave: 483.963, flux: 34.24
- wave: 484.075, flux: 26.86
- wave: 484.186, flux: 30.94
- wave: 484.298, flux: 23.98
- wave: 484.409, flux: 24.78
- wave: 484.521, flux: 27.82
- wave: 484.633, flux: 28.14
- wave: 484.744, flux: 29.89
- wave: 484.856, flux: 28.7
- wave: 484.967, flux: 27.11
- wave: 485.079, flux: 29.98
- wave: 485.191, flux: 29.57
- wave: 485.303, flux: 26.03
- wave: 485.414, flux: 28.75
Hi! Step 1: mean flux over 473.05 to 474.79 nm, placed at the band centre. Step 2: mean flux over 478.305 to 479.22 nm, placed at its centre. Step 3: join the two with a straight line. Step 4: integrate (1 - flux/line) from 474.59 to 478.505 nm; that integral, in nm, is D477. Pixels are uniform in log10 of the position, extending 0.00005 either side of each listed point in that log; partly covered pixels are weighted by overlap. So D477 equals 0.187 nm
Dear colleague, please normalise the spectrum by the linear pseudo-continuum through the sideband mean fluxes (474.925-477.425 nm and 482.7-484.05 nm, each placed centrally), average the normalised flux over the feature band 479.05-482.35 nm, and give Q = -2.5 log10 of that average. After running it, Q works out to 0.06 mag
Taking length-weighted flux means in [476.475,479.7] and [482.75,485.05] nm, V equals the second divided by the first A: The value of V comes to 1.16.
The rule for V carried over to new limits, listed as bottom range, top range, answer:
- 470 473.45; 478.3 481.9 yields 0.84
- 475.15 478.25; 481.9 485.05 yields 1.06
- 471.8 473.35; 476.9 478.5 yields 0.72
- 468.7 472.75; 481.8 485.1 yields 0.86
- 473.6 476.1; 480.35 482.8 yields 0.83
